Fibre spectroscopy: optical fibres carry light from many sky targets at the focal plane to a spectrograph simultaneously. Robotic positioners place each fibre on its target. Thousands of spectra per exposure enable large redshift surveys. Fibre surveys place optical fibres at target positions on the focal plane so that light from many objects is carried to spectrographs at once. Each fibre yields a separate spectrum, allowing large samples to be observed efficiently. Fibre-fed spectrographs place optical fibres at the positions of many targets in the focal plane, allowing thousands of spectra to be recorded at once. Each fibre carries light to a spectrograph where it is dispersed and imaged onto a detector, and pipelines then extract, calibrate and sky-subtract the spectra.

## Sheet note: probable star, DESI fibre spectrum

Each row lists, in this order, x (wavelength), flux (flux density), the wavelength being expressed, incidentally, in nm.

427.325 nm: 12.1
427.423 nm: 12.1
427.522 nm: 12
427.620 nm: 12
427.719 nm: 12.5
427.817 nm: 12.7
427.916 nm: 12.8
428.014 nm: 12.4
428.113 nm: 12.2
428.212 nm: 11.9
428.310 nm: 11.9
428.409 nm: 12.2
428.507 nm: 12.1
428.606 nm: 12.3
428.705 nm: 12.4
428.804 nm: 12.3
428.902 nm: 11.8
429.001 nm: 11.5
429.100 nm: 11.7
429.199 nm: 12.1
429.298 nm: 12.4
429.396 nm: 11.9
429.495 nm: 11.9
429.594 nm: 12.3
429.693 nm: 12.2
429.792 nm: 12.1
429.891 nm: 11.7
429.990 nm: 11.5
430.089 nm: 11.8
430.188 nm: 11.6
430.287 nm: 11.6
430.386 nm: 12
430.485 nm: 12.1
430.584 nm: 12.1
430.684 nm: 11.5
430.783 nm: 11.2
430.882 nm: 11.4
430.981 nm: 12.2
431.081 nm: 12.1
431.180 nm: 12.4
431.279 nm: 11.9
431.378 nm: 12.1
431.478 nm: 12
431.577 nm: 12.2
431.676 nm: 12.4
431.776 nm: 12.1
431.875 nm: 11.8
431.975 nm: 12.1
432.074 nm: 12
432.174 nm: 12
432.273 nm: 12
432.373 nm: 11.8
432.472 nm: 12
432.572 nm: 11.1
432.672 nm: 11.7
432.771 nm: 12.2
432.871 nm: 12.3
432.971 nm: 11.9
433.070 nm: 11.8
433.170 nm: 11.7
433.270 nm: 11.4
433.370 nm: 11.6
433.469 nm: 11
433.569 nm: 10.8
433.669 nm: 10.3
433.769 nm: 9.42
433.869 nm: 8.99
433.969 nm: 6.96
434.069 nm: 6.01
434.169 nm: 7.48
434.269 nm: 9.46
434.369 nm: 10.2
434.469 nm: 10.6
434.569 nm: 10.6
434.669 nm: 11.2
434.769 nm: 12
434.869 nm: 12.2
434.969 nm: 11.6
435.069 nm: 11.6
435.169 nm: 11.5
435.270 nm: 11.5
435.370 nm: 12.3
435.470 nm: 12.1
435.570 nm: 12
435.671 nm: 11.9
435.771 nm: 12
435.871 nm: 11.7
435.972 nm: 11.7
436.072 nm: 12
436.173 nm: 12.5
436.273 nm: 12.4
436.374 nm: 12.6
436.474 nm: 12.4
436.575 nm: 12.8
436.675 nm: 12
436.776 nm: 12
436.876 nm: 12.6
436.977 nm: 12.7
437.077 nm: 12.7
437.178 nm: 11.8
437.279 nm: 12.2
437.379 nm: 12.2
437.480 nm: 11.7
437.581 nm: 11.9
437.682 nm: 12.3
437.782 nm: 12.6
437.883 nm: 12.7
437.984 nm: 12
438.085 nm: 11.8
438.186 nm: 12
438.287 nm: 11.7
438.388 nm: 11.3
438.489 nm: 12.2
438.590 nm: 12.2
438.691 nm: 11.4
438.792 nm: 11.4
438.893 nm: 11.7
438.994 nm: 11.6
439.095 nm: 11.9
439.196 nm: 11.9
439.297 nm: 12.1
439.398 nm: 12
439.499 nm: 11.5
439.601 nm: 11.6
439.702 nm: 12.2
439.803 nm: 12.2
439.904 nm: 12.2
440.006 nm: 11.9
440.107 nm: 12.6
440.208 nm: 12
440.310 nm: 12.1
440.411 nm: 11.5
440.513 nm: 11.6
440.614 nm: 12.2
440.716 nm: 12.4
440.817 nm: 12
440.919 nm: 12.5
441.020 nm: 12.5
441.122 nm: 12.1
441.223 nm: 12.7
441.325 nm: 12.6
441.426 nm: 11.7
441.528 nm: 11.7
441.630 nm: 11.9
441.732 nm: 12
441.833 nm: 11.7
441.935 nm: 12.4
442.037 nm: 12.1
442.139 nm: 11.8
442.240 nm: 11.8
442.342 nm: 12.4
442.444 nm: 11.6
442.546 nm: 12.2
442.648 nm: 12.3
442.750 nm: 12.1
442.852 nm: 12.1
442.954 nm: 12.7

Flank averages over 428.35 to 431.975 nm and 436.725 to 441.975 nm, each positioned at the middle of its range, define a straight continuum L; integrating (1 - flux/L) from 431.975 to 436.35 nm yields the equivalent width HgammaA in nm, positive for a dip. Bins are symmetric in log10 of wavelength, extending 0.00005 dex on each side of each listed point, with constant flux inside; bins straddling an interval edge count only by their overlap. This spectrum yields 0.30 nm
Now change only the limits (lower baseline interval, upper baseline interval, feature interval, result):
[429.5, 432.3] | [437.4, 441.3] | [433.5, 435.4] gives 0.28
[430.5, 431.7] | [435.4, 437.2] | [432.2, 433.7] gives 0.06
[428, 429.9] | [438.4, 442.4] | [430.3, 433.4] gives 0.04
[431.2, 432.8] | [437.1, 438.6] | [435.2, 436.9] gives -0.02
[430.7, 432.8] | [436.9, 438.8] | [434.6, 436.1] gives 0.03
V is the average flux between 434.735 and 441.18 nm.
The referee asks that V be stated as 12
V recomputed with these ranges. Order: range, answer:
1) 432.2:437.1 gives 11.3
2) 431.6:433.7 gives 11.7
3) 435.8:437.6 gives 12.2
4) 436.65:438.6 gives 12.1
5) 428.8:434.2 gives 11.5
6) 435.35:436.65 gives 12.2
